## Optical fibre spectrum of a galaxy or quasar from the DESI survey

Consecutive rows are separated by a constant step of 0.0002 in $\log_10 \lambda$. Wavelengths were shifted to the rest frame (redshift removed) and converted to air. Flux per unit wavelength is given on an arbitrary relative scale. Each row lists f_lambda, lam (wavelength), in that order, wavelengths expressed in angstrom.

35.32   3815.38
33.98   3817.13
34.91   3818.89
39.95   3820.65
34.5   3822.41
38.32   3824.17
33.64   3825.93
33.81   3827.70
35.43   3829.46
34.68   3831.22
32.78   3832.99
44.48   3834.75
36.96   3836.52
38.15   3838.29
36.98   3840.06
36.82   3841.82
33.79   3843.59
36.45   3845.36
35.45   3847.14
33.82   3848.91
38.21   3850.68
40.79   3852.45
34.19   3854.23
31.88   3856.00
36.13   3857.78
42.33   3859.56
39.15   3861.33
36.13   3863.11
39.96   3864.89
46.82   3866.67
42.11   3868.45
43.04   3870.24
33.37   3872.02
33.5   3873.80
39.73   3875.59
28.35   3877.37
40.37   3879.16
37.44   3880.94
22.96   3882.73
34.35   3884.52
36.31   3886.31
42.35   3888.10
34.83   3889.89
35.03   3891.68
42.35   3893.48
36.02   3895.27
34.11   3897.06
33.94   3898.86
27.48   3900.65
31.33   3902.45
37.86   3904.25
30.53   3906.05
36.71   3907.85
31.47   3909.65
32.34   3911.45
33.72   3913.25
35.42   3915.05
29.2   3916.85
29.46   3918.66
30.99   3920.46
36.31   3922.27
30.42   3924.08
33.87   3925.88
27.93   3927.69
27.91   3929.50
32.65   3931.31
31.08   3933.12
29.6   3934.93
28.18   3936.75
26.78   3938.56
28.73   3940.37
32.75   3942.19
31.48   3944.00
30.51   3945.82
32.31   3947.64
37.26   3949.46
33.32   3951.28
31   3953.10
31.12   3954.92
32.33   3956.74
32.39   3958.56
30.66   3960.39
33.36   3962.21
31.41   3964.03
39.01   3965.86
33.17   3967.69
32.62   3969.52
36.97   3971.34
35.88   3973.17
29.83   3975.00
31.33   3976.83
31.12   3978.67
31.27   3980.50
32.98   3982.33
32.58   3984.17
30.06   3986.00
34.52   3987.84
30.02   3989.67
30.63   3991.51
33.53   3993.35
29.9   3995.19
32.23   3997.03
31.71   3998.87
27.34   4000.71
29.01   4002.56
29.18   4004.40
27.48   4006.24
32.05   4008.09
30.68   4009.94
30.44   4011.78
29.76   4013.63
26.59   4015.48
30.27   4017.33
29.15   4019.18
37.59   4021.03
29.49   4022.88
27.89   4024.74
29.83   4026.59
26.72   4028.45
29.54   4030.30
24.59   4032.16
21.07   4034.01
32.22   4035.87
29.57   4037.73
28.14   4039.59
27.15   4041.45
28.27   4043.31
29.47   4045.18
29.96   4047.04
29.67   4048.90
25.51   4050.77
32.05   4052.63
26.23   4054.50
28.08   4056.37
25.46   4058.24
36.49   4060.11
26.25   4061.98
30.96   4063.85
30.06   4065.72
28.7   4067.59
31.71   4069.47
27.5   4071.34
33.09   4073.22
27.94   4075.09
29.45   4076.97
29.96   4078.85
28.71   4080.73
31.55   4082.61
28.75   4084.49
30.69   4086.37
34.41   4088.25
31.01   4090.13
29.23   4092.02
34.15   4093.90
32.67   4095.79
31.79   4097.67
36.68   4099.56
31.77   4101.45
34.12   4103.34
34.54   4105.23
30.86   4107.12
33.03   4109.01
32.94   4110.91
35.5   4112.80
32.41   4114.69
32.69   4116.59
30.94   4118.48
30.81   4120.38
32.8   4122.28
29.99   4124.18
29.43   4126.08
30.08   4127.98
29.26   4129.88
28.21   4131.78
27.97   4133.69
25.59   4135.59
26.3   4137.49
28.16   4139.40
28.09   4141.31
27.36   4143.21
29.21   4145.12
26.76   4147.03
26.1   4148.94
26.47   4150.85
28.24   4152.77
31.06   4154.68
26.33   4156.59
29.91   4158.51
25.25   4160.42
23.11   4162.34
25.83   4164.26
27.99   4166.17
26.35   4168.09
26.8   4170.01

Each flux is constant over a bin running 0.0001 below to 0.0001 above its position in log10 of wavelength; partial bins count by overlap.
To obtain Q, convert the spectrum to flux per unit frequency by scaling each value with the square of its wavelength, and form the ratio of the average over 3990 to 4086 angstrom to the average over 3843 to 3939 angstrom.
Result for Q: 0.92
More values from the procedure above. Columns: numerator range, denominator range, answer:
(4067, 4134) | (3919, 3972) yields 1.06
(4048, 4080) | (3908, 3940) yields 1.01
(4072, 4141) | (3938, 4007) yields 1.04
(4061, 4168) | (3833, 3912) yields 0.93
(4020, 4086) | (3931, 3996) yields 0.95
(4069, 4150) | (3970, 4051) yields 1.07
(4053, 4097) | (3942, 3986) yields 0.97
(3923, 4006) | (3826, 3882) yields 0.90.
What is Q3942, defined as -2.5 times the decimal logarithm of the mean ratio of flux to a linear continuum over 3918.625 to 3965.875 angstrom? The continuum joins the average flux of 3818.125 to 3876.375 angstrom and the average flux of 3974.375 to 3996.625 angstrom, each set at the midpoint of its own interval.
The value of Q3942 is 0.06 mag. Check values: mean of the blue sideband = 37.2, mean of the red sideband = 31.5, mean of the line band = 31.5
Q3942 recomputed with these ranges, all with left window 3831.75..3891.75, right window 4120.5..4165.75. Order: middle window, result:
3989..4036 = 0.09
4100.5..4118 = -0.14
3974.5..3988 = 0.05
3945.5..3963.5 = 0.05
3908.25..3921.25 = 0.10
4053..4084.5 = 0.03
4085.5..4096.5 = -0.09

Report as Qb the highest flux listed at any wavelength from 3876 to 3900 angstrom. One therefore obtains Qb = 42.35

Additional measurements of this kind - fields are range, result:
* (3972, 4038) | 37.59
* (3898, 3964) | 37.86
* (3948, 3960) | 37.26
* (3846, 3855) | 40.79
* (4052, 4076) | 36.49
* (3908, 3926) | 36.31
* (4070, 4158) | 36.68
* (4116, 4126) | 32.8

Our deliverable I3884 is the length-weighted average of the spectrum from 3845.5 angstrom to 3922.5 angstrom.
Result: 35.5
